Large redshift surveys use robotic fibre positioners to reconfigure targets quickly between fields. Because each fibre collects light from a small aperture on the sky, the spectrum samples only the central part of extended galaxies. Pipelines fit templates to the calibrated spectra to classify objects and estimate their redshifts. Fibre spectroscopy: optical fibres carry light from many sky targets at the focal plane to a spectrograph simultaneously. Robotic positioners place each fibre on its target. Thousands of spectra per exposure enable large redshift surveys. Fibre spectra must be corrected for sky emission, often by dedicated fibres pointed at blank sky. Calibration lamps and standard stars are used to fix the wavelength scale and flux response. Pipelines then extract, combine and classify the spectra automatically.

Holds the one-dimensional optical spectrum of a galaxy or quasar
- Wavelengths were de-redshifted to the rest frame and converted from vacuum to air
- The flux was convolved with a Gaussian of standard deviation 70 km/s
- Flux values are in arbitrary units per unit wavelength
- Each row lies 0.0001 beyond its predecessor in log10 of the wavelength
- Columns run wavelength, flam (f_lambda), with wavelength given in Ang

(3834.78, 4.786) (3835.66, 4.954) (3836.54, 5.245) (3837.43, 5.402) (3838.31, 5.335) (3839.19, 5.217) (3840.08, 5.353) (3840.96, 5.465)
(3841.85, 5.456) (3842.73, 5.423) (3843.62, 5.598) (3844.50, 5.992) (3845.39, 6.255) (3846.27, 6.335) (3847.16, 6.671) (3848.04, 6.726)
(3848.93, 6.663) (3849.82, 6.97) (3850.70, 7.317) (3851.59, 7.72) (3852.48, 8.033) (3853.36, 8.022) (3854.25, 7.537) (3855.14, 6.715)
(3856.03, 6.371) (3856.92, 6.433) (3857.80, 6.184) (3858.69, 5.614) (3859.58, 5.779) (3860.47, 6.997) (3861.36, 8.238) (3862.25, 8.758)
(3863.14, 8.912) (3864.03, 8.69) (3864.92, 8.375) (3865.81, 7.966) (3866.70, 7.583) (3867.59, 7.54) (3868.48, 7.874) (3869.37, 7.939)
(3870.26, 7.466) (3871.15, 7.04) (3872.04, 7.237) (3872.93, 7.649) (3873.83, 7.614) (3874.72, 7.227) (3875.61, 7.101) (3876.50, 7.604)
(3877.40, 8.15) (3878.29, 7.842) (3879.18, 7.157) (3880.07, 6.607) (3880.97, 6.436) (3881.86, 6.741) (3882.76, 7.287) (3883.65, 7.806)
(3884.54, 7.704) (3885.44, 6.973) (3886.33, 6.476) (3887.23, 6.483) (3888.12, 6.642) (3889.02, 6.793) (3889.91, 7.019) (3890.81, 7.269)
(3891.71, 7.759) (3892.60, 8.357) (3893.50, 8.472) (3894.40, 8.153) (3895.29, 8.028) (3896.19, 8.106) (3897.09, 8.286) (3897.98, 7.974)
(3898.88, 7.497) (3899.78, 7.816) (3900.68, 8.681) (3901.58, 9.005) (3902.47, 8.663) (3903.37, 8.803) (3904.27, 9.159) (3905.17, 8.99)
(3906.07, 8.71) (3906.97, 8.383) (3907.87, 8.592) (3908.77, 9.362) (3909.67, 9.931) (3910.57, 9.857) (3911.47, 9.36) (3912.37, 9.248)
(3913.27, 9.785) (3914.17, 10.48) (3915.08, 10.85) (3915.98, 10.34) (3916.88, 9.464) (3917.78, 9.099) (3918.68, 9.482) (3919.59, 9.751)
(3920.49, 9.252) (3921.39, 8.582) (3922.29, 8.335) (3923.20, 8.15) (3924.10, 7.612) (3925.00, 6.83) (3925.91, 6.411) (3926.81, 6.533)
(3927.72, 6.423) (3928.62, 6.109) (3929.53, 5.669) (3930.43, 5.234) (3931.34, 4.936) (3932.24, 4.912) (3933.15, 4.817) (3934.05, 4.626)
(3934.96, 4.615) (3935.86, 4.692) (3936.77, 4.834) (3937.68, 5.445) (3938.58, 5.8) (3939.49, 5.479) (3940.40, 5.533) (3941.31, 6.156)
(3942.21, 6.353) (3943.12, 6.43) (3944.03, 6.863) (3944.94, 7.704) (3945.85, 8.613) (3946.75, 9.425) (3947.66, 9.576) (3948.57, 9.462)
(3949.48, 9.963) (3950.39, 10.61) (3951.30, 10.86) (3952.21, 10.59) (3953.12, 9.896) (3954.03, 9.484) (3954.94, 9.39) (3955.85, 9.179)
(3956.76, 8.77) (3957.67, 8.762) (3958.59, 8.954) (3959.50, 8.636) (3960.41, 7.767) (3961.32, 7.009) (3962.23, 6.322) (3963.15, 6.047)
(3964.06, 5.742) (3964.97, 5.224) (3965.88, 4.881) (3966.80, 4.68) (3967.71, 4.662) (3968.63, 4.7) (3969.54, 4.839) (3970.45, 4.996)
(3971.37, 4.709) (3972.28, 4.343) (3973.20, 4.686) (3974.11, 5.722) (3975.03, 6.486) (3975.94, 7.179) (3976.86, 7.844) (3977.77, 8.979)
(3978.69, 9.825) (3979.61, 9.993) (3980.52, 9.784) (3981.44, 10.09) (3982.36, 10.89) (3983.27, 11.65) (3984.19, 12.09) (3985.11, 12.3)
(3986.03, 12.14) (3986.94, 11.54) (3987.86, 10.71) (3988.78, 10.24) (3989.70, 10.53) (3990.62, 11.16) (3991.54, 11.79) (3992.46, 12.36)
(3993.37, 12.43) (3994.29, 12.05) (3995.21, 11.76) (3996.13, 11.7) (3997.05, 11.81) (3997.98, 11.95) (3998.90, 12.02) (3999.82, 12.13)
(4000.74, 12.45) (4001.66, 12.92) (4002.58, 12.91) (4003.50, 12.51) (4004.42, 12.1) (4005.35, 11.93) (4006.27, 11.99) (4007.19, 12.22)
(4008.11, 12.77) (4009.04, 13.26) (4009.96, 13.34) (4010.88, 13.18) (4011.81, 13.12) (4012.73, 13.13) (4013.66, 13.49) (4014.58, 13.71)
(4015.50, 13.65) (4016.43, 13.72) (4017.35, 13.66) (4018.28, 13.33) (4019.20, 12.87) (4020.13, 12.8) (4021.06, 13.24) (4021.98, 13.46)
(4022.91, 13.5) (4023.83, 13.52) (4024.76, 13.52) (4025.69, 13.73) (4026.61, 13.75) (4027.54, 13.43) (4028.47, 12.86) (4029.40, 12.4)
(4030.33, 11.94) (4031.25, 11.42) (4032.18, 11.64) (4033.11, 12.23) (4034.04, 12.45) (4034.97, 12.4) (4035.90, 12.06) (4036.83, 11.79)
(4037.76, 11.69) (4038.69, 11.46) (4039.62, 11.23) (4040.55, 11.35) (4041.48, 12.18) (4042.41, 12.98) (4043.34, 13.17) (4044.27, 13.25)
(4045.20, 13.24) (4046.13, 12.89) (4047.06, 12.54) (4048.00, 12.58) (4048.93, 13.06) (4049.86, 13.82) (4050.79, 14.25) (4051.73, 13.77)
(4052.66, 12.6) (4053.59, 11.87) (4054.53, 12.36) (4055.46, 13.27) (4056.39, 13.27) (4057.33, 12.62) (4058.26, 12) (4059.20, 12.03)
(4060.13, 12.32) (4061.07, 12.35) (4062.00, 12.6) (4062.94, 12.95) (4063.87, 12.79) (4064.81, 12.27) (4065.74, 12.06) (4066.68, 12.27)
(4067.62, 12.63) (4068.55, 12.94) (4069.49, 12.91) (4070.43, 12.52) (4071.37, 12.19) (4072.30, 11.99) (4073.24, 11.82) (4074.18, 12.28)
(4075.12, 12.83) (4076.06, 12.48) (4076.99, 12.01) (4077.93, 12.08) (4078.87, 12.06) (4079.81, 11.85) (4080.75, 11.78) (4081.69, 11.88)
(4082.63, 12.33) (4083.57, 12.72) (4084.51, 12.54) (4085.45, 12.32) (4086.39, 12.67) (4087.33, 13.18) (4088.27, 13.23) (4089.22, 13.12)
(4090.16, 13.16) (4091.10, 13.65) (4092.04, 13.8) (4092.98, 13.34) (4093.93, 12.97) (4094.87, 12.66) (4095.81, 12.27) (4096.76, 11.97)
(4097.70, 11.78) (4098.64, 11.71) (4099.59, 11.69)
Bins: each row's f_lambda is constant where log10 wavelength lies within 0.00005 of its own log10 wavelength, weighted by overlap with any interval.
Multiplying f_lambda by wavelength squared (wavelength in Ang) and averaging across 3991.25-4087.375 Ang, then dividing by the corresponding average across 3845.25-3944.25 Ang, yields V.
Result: 1.81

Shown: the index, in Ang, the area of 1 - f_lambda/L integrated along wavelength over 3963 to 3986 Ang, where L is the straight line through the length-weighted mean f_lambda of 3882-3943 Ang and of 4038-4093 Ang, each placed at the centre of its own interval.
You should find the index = 5.4 Ang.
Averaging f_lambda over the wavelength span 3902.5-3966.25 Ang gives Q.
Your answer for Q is 7.85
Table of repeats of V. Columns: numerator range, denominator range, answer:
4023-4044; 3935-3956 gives 1.66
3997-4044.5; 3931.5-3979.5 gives 1.87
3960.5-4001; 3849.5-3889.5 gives 1.29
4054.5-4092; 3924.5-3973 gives 1.96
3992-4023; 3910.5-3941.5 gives 1.83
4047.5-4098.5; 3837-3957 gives 1.82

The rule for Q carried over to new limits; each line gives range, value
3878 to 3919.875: 8.33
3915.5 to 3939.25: 6.84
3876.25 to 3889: 7.12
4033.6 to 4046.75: 12.3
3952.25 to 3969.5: 7.25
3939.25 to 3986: 7.9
